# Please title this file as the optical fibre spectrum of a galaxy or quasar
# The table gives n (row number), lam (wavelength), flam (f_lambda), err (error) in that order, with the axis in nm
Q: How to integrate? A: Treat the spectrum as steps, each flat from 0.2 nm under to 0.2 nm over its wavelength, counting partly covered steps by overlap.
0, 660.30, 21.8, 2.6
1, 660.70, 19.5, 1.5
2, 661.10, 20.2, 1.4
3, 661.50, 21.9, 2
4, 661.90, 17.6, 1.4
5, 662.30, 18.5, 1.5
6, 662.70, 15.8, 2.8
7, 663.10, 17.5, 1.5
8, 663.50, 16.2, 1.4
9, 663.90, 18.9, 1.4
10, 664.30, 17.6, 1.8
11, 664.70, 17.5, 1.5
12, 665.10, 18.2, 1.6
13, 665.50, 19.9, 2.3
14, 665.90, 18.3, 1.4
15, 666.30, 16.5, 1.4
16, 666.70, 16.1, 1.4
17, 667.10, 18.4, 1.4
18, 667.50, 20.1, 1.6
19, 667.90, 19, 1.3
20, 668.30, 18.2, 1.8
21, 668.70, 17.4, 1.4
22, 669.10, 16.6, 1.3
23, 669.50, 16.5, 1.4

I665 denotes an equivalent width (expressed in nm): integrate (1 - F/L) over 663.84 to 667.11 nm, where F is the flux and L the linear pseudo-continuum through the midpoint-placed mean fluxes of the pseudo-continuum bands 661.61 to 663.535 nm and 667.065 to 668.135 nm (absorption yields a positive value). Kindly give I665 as 0.11 nm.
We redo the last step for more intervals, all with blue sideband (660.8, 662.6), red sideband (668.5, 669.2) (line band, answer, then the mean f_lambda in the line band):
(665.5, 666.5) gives 0.00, 17.9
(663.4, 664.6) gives 0.06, 17.7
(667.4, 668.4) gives -0.10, 19.1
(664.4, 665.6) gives 0.00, 18.3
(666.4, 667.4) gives 0.01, 17.5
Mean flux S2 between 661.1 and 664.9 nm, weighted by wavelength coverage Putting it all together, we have 18.1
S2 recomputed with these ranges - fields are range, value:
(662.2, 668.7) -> 17.9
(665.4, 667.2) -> 17.7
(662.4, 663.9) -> 17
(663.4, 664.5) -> 17.7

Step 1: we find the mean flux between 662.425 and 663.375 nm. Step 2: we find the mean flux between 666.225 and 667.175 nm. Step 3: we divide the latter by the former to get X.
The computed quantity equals 1.01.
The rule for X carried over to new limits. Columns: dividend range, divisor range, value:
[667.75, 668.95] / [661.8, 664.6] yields 1.04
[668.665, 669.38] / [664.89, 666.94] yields 0.95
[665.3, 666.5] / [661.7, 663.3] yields 1.05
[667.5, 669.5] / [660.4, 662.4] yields 0.91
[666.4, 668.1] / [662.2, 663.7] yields 1.08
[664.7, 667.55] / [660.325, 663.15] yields 0.95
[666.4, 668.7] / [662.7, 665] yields 1.04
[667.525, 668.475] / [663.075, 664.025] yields 1.08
